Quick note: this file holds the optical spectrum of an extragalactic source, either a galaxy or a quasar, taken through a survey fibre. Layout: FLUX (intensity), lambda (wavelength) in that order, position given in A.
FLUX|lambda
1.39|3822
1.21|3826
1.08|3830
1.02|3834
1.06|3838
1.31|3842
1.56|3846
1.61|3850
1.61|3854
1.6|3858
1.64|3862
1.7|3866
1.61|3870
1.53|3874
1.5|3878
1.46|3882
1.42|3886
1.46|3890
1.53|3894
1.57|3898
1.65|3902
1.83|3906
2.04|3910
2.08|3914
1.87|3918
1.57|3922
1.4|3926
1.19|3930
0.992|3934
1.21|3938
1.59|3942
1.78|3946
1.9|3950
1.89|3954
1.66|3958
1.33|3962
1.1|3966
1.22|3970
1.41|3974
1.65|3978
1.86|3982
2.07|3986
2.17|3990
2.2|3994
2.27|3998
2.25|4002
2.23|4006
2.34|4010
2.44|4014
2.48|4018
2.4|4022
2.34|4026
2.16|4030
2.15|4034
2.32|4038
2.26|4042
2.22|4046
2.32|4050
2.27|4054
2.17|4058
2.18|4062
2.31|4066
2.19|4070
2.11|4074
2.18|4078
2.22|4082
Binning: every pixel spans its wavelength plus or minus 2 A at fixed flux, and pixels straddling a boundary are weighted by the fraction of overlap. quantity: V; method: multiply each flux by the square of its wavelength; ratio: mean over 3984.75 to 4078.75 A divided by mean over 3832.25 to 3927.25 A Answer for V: 1.55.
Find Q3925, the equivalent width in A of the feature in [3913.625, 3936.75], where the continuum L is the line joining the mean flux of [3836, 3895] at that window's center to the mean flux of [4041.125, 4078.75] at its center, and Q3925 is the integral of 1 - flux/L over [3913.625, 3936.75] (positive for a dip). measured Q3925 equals 3.4 A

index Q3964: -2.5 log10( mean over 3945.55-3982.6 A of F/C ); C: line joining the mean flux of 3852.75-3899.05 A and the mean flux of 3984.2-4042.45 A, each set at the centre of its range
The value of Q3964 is 0.27 mag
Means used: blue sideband 1.55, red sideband 2.27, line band 1.56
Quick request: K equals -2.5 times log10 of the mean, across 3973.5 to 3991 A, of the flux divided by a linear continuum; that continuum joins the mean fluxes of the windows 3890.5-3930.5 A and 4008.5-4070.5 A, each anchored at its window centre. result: 0.10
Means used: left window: 1.68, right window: 2.29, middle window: 1.85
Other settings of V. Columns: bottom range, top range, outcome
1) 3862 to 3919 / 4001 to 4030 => 1.51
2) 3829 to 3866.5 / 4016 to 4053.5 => 1.78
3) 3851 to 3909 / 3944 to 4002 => 1.17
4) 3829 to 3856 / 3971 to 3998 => 1.53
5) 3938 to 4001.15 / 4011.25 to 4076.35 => 1.36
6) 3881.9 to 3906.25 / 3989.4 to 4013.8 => 1.54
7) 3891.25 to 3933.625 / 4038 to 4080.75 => 1.46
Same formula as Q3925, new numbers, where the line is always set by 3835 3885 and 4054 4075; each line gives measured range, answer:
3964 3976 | 4.07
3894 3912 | -1.02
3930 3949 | 4.07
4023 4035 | -0.90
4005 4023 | -3.14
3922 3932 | 2.20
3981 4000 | -1.72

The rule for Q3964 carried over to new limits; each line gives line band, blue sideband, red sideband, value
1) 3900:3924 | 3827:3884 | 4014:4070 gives -0.09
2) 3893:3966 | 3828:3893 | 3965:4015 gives 0.07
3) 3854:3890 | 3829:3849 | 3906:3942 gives -0.15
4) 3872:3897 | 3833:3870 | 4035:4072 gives 0.08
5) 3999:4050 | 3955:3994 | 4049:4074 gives -0.17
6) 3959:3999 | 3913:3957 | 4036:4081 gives 0.07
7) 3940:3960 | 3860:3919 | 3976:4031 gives 0.11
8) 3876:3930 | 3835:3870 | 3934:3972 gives -0.09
